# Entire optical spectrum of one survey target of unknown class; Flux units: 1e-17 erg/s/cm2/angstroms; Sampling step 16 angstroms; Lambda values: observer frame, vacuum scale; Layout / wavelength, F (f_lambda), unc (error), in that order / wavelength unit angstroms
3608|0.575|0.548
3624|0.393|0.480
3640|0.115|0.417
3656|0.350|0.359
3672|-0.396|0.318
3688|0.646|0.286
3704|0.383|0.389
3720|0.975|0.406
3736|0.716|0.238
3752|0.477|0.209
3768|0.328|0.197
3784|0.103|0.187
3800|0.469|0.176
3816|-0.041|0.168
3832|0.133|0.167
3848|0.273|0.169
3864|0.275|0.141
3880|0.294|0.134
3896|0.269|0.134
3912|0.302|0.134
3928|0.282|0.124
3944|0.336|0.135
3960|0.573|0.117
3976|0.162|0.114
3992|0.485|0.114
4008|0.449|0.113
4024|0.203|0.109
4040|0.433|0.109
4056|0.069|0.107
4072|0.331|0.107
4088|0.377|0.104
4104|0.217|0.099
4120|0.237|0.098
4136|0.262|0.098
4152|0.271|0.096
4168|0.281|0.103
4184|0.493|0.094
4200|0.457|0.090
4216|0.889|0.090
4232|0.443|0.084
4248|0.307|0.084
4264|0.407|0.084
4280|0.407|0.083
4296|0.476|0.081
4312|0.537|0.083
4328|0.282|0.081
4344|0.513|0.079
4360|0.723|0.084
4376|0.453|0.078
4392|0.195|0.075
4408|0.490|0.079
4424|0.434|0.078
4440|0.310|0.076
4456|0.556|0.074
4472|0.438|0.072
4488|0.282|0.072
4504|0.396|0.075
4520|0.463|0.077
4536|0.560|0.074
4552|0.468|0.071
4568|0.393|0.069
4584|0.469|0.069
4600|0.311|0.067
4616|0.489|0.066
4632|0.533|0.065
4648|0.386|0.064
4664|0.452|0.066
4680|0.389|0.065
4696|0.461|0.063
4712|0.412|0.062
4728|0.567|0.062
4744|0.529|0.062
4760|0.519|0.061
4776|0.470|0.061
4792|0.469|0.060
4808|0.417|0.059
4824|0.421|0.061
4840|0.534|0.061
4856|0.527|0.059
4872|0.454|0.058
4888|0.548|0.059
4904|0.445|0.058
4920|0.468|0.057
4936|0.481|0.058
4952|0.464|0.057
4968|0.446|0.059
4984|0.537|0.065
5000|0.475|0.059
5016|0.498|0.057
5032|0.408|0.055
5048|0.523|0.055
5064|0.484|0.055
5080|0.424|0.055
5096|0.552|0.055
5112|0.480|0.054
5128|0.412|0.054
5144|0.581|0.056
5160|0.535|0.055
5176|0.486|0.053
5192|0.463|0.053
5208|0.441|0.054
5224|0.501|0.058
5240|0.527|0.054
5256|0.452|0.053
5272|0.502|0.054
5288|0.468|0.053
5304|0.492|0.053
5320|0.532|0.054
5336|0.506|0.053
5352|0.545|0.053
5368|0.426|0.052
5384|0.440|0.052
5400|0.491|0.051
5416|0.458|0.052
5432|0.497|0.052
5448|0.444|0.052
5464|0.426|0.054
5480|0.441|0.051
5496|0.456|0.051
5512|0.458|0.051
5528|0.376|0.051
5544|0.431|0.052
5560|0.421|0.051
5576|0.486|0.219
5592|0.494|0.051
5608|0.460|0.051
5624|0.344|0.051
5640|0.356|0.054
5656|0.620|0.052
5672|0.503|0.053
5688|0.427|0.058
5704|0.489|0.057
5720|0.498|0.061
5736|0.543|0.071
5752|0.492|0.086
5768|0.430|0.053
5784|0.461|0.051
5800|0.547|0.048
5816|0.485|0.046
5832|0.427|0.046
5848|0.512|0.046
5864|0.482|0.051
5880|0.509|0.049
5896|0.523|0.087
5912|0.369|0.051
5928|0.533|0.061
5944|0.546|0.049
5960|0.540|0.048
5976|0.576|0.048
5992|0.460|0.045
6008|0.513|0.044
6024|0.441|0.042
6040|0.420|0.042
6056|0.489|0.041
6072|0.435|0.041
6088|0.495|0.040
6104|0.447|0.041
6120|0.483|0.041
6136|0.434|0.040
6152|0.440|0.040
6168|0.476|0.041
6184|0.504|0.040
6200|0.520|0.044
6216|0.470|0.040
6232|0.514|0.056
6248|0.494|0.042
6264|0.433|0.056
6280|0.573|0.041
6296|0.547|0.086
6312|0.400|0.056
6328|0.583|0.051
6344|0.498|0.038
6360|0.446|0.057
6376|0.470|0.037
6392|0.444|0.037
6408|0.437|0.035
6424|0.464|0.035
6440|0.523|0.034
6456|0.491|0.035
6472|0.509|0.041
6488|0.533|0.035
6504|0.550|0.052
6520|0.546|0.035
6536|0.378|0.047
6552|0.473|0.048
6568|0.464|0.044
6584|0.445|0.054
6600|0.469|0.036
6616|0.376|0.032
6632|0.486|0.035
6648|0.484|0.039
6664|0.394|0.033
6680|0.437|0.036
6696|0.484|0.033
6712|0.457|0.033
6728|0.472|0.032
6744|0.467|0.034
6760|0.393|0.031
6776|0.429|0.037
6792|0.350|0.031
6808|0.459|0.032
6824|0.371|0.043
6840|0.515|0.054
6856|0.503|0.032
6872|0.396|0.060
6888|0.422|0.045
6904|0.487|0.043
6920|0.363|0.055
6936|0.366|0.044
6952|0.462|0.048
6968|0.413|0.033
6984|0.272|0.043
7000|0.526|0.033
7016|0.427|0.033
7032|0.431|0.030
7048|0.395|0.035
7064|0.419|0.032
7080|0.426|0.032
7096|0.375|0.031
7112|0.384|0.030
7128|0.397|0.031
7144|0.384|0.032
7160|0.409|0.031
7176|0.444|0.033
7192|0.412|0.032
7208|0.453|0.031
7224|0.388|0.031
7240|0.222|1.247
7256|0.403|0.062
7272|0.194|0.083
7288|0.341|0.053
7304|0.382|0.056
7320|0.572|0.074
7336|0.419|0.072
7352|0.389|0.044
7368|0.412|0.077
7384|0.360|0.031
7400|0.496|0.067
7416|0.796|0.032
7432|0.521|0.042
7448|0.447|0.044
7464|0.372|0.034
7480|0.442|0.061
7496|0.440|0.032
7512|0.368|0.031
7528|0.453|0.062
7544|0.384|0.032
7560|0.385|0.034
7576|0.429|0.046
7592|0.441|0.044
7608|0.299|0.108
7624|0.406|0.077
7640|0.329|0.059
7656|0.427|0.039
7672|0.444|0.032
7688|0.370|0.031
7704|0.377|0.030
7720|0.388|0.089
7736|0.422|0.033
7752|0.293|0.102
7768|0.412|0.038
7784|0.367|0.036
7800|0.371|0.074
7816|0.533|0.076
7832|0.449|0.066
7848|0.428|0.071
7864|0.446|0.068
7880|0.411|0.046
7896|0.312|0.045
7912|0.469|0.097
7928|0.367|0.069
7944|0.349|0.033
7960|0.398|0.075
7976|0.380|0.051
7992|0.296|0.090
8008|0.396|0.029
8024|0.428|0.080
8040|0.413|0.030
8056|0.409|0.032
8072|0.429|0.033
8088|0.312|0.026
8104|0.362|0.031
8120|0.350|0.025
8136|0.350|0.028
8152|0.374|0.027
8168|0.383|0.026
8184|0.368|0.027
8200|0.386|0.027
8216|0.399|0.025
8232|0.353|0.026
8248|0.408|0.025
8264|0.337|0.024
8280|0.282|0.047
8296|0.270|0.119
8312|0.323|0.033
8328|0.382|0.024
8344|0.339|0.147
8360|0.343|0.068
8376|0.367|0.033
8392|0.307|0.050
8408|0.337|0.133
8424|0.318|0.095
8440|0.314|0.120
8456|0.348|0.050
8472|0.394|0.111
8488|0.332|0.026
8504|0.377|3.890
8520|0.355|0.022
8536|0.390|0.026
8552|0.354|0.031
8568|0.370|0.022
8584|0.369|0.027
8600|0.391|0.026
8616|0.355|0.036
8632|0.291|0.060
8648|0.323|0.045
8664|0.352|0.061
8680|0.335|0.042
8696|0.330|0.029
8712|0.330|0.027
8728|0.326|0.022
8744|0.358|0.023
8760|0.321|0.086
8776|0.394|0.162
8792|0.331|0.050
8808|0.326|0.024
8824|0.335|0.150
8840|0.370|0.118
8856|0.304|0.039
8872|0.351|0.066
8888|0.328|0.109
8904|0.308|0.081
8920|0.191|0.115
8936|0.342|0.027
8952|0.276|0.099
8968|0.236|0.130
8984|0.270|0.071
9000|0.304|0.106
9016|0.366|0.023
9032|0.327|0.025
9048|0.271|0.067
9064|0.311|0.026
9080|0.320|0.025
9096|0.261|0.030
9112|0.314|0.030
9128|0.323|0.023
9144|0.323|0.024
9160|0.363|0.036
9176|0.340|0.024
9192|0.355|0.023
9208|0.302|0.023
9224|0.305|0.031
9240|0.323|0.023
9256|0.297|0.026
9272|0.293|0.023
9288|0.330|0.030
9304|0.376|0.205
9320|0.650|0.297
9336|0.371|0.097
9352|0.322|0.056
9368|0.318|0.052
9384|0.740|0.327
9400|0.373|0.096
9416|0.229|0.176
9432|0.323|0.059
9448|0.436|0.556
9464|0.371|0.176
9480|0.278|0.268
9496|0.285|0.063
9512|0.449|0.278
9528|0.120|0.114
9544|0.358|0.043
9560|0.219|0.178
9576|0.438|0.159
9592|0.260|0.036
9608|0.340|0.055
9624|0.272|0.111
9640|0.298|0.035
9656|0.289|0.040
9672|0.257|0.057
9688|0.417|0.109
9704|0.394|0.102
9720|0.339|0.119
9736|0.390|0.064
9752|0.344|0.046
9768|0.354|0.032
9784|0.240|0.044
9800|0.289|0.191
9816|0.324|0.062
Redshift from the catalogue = 0.129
